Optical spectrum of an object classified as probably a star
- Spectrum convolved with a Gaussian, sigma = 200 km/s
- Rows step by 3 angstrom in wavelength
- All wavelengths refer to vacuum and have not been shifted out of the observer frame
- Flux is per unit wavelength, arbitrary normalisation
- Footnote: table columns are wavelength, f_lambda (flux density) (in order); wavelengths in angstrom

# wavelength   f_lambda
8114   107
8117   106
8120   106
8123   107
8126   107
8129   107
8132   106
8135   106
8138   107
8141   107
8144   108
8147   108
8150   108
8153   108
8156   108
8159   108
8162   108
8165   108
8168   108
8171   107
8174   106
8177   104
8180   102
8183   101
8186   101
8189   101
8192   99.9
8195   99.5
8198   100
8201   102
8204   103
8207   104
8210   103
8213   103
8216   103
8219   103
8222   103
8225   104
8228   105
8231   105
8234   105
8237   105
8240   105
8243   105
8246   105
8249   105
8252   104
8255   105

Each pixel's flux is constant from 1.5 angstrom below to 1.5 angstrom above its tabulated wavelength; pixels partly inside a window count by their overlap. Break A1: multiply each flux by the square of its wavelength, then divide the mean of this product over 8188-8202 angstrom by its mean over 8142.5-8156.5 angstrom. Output 0.9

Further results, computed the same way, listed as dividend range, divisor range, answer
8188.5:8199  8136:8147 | 0.94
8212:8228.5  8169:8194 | 1.02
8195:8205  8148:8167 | 0.95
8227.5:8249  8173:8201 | 1.05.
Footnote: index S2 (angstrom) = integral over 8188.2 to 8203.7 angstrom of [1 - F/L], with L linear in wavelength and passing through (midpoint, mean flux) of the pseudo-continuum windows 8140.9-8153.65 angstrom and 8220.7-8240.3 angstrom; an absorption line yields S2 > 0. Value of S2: 0.8 angstrom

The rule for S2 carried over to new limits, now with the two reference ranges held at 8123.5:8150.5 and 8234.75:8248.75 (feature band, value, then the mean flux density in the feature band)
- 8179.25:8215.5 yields 1.4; 102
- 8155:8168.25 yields -0.2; 108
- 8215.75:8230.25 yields 0.2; 104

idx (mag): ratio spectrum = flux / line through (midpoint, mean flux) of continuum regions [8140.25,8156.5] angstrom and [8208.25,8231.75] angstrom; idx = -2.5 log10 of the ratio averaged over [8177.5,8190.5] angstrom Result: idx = 0.04 mag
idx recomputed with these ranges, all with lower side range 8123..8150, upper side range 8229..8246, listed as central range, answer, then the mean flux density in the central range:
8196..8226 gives 0.03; 103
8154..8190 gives 0.01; 105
